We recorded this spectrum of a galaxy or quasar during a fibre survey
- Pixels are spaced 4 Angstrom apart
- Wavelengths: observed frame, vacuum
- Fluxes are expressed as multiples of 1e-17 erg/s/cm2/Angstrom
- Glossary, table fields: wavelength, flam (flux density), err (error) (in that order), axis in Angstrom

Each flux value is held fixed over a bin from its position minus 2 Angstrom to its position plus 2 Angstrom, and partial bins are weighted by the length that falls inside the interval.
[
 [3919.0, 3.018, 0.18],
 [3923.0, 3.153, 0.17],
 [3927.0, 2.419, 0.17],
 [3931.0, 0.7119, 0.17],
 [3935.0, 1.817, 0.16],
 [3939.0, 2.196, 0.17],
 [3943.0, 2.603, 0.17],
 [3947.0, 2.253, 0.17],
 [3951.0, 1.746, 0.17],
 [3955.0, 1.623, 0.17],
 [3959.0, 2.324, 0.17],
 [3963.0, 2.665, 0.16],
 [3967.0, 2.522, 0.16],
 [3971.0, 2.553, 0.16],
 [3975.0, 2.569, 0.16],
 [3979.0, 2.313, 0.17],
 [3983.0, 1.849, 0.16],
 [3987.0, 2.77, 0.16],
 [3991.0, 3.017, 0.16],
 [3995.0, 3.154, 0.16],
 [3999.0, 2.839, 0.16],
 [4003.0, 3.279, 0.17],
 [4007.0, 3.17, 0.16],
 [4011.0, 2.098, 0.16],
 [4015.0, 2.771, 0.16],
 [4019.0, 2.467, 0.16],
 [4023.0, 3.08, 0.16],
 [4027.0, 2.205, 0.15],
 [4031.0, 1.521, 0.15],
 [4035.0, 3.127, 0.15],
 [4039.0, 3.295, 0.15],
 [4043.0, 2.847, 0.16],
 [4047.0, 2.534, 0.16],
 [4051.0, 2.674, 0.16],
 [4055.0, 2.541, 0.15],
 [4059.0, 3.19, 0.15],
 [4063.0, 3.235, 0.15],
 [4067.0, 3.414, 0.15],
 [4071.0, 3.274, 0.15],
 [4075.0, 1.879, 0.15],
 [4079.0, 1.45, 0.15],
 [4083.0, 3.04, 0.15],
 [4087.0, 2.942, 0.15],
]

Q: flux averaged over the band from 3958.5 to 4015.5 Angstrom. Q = 2.67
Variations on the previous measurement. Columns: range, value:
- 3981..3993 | 2.55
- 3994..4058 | 2.73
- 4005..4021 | 2.63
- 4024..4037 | 2.35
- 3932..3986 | 2.22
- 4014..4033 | 2.39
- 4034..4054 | 2.87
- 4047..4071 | 2.99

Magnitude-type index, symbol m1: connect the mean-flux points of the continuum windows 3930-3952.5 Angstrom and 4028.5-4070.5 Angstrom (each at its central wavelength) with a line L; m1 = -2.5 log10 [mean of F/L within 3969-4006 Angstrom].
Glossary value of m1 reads -0.16 mag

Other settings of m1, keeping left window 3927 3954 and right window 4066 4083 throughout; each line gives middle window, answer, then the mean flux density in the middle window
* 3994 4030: -0.22 mag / 2.74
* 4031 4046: -0.20 mag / 2.84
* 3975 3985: -0.04 mag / 2.18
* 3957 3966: -0.23 mag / 2.5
